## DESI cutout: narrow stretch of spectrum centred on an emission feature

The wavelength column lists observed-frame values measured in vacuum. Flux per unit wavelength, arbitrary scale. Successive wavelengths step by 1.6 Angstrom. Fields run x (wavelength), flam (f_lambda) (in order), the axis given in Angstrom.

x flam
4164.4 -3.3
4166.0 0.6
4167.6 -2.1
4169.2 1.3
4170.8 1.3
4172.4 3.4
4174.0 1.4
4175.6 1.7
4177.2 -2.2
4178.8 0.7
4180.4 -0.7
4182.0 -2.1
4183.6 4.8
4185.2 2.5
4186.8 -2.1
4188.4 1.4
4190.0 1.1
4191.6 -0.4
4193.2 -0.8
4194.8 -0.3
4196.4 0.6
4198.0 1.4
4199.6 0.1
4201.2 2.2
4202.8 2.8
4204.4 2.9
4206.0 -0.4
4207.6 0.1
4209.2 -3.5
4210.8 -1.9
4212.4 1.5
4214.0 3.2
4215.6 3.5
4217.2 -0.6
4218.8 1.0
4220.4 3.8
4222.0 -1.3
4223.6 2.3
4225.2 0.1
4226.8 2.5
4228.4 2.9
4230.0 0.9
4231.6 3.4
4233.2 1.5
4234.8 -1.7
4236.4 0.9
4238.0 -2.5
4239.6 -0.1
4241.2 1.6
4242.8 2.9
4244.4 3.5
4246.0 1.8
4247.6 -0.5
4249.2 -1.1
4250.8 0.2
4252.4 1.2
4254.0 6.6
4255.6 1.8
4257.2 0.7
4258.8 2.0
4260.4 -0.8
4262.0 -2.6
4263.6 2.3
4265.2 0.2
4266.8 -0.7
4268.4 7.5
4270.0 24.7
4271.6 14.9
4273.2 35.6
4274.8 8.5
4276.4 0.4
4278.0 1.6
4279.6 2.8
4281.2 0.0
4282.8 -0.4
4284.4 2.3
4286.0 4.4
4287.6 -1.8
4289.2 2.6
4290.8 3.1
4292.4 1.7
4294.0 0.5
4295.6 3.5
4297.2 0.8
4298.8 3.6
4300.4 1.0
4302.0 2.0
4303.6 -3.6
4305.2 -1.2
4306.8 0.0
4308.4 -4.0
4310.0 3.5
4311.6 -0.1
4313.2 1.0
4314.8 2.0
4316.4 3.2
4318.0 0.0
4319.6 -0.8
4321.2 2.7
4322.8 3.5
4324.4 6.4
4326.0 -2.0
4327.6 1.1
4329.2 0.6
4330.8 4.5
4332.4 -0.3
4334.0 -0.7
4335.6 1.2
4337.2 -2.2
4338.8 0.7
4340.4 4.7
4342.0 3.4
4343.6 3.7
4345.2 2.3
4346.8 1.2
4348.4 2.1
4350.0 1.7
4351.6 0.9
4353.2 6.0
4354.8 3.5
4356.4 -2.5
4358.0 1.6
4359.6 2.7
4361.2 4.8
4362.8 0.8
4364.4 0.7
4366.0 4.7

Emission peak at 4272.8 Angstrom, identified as [O II]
